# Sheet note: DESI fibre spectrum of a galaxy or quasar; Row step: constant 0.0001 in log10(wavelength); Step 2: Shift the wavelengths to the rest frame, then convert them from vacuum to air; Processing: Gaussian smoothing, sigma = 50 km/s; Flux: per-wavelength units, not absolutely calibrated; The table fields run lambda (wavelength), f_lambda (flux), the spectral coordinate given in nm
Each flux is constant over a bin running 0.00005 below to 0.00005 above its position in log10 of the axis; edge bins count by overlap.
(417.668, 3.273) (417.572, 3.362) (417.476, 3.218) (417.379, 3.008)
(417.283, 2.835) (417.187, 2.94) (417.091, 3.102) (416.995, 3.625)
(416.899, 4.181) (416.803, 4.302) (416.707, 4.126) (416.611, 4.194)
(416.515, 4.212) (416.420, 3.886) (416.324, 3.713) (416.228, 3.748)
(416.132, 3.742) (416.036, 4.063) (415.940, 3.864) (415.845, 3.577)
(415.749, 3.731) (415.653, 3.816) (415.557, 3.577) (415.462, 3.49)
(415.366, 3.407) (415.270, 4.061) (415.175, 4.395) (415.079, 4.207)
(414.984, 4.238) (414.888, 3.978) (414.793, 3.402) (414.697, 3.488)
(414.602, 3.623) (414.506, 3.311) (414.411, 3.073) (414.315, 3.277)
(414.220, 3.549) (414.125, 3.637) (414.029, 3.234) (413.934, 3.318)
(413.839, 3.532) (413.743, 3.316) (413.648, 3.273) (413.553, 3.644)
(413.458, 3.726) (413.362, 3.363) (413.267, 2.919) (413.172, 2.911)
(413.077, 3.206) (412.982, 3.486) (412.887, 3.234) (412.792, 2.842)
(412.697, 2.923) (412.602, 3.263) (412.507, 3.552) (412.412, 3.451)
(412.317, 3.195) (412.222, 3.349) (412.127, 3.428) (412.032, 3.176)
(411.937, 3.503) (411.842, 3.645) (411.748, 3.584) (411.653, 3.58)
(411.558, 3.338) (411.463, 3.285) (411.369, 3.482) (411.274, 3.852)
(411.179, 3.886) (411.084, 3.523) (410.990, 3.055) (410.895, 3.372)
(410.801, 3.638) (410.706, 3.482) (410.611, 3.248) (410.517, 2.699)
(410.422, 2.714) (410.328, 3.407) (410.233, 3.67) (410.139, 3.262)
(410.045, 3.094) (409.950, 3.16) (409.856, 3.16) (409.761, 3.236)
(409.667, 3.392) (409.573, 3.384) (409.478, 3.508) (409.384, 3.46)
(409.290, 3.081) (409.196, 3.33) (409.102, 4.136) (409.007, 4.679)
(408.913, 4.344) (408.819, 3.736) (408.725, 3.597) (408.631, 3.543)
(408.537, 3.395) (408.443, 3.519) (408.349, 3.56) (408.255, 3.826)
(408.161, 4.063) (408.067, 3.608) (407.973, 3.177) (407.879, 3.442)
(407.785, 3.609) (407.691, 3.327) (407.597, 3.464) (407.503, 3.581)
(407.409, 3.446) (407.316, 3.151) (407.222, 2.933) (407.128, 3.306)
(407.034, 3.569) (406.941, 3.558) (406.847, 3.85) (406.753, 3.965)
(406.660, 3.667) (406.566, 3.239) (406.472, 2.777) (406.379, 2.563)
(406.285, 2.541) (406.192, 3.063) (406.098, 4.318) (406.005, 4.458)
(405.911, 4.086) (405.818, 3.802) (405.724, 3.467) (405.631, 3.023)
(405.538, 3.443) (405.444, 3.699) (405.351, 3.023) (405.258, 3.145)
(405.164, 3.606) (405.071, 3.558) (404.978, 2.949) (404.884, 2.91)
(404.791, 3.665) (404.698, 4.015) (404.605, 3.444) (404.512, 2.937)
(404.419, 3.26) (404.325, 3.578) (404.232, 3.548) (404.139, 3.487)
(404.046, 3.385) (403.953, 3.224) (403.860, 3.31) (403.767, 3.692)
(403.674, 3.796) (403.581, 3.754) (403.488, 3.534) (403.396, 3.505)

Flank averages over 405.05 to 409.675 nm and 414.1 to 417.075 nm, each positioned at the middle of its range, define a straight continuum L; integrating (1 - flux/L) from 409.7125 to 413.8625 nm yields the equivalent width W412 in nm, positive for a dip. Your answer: 0.37 nm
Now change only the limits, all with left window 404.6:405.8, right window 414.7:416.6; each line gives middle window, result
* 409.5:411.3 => 0.15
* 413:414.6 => 0.18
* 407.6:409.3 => -0.07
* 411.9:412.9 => 0.12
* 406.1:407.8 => 0.07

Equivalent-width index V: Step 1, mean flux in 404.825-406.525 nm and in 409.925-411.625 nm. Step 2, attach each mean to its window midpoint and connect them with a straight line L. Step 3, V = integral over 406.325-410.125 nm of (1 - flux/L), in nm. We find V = -0.15 nm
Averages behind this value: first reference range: 3.36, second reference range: 3.35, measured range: 3.48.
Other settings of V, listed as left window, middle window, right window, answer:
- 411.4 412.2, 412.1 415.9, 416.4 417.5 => 0.05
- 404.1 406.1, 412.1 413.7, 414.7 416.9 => 0.22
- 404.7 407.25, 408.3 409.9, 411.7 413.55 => -0.10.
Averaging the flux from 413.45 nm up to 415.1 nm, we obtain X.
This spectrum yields 3.53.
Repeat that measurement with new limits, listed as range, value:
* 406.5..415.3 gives 3.47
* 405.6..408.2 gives 3.47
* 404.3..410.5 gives 3.46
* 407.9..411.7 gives 3.49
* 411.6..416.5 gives 3.53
